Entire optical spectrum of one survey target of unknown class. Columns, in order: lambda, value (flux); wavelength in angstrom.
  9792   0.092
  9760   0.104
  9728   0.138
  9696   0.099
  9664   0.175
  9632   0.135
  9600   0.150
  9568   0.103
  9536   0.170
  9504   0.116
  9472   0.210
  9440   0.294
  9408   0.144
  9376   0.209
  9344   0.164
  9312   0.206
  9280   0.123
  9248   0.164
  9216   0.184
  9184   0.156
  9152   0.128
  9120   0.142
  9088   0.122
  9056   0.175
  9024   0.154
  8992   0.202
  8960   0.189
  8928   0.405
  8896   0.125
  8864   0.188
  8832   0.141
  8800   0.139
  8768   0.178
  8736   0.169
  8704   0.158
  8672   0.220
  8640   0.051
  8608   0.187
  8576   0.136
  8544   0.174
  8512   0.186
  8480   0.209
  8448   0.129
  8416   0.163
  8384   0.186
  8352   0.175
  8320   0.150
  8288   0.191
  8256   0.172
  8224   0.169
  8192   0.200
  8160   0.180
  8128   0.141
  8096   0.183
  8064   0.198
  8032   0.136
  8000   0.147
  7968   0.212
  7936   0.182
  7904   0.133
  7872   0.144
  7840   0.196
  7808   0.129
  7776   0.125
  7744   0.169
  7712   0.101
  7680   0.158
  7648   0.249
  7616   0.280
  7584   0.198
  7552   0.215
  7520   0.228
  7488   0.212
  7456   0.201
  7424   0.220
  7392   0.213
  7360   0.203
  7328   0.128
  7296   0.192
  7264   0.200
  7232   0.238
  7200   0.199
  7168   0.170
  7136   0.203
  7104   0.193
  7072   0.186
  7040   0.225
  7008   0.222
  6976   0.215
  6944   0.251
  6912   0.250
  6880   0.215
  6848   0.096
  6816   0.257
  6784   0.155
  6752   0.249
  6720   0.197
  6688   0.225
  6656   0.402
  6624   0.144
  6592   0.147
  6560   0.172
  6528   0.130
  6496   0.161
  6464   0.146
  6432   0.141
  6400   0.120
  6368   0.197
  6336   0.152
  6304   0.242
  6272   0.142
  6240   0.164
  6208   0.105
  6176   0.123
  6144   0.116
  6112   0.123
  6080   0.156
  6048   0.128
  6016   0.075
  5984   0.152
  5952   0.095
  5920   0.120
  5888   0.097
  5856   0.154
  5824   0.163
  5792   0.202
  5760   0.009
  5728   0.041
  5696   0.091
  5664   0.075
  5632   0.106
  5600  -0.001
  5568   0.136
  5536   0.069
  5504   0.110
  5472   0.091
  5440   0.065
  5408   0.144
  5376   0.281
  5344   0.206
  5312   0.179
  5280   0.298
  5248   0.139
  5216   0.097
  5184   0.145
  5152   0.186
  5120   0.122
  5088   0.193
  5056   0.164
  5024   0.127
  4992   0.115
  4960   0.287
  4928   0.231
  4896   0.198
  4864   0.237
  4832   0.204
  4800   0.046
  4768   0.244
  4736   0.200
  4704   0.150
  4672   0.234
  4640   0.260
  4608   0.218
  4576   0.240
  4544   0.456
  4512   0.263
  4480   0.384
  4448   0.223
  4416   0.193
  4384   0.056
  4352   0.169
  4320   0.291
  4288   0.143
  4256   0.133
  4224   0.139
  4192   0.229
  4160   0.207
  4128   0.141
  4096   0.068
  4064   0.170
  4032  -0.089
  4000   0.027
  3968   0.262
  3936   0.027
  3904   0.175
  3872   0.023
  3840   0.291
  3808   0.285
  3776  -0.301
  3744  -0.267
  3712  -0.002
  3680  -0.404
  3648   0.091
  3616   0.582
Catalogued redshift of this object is 0.78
